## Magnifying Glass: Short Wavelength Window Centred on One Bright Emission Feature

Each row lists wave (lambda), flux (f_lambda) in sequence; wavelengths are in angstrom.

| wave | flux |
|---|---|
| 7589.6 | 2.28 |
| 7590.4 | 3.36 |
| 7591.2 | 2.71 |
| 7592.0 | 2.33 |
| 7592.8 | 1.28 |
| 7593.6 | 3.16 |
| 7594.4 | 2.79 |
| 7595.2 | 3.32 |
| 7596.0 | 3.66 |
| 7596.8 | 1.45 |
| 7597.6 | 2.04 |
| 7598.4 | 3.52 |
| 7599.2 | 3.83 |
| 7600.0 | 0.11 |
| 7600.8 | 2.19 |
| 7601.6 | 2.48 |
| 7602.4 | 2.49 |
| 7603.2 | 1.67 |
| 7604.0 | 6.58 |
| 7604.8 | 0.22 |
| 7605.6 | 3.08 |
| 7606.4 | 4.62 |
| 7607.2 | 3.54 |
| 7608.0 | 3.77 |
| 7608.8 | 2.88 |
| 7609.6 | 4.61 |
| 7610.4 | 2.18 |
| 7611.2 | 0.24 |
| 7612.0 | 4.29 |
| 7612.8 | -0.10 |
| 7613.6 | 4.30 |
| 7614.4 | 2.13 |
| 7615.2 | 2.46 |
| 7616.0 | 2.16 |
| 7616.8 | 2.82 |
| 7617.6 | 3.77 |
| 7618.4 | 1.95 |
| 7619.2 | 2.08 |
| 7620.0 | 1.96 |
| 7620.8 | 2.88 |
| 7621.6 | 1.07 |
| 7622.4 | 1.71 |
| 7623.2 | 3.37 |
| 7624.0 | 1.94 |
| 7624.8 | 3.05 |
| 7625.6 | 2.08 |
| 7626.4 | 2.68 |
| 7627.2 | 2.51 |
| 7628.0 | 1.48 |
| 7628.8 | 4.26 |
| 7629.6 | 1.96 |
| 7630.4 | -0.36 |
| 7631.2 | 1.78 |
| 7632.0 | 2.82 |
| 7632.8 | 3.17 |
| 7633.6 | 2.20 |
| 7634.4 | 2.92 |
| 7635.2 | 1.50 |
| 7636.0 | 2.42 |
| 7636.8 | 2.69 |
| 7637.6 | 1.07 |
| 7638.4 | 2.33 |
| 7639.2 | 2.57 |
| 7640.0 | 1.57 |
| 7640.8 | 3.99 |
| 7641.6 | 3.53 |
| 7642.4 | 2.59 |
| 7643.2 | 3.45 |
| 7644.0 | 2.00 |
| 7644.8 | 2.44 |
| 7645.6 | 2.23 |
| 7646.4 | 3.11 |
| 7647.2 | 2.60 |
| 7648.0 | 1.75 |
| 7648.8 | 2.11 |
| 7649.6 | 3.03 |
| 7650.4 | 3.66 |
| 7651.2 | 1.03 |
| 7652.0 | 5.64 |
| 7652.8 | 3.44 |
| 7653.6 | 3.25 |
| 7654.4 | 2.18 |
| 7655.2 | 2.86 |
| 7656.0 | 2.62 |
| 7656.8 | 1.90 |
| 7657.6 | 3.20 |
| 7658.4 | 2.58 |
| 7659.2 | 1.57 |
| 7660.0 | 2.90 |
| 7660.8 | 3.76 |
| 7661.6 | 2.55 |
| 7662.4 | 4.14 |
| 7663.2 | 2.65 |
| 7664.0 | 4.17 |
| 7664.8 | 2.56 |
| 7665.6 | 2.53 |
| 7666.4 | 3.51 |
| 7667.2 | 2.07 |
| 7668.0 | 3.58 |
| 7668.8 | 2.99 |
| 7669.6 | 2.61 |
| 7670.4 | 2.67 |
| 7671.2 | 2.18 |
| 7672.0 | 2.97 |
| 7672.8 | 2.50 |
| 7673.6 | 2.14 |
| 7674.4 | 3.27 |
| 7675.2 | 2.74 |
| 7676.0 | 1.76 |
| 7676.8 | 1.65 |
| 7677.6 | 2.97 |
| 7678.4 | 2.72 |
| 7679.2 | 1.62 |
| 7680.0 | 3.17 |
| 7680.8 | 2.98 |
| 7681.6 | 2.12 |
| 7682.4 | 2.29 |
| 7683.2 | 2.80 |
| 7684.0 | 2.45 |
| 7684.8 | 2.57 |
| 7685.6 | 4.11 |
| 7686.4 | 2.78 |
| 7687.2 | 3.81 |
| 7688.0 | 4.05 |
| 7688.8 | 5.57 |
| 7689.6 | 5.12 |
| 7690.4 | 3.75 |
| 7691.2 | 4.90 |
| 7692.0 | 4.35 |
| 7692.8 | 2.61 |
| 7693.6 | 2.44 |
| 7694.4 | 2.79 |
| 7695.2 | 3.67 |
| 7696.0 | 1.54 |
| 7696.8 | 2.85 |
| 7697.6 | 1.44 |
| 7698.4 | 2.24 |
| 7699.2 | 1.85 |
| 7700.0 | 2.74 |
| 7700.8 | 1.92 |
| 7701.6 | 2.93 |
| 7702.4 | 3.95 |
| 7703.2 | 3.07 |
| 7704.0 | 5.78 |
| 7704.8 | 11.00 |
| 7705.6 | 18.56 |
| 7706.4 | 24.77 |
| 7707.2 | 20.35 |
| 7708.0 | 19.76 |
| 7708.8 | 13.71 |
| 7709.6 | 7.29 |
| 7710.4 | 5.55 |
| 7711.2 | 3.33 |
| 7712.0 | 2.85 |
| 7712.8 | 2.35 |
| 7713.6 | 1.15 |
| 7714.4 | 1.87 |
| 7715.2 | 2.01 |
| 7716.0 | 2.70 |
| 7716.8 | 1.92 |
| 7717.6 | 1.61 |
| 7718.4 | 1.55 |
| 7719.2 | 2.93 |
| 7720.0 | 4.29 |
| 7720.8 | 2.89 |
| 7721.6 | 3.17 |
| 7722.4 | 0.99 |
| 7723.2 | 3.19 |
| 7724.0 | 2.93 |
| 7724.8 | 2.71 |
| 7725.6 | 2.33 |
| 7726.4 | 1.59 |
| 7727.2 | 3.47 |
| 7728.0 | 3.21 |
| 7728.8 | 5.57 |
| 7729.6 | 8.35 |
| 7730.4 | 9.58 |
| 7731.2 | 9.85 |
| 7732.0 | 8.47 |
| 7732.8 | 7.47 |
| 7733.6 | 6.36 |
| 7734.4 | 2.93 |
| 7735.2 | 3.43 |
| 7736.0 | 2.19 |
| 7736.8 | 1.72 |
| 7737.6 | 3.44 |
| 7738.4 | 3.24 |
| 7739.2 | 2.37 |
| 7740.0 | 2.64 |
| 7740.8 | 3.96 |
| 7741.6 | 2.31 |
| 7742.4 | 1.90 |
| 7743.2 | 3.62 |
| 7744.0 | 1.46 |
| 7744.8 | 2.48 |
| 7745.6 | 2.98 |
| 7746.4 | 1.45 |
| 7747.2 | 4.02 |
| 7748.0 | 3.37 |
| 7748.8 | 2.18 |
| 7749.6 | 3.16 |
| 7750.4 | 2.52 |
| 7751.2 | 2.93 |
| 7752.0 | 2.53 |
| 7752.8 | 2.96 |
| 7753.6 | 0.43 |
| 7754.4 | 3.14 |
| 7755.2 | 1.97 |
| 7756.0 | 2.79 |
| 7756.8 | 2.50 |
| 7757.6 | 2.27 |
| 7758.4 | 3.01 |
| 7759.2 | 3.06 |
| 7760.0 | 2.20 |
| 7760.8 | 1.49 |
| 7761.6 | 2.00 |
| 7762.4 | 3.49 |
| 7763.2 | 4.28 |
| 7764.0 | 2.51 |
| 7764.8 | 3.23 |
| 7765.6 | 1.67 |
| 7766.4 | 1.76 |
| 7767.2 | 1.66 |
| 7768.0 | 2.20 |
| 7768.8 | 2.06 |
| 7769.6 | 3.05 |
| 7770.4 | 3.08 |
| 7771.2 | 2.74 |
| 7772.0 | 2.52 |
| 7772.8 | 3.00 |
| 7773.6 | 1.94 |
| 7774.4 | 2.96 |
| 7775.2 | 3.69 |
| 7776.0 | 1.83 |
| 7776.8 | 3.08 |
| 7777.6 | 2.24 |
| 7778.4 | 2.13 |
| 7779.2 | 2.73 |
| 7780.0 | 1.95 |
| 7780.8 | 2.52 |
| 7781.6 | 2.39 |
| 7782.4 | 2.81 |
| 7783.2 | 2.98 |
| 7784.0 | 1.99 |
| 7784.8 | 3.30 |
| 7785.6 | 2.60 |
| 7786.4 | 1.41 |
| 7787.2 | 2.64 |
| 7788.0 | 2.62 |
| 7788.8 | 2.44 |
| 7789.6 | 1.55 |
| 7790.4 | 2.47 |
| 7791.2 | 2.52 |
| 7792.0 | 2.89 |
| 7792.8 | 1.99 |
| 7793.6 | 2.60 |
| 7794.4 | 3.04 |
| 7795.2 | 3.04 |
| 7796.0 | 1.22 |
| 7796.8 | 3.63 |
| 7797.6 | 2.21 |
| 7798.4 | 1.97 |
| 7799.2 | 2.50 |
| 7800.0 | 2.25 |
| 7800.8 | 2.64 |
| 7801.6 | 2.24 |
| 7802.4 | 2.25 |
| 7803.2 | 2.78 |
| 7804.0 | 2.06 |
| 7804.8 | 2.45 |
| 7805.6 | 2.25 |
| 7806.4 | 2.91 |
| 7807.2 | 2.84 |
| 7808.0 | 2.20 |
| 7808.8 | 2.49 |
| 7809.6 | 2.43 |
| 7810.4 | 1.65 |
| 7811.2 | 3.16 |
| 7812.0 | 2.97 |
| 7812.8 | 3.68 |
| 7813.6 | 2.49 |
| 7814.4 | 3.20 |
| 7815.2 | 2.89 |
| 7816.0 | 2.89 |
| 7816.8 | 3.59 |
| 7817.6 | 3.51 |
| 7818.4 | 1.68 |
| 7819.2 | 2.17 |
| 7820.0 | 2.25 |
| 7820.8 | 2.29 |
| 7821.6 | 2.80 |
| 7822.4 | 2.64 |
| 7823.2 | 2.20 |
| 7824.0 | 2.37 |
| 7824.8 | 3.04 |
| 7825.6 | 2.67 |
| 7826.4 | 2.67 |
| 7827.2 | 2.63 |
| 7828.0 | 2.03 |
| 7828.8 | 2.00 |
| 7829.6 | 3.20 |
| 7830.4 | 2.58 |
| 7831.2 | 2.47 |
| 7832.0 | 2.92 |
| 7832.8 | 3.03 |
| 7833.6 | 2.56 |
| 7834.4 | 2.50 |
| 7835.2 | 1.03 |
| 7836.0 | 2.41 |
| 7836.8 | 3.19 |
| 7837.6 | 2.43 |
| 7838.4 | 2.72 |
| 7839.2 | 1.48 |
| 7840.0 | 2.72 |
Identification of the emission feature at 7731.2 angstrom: [N II] 6583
